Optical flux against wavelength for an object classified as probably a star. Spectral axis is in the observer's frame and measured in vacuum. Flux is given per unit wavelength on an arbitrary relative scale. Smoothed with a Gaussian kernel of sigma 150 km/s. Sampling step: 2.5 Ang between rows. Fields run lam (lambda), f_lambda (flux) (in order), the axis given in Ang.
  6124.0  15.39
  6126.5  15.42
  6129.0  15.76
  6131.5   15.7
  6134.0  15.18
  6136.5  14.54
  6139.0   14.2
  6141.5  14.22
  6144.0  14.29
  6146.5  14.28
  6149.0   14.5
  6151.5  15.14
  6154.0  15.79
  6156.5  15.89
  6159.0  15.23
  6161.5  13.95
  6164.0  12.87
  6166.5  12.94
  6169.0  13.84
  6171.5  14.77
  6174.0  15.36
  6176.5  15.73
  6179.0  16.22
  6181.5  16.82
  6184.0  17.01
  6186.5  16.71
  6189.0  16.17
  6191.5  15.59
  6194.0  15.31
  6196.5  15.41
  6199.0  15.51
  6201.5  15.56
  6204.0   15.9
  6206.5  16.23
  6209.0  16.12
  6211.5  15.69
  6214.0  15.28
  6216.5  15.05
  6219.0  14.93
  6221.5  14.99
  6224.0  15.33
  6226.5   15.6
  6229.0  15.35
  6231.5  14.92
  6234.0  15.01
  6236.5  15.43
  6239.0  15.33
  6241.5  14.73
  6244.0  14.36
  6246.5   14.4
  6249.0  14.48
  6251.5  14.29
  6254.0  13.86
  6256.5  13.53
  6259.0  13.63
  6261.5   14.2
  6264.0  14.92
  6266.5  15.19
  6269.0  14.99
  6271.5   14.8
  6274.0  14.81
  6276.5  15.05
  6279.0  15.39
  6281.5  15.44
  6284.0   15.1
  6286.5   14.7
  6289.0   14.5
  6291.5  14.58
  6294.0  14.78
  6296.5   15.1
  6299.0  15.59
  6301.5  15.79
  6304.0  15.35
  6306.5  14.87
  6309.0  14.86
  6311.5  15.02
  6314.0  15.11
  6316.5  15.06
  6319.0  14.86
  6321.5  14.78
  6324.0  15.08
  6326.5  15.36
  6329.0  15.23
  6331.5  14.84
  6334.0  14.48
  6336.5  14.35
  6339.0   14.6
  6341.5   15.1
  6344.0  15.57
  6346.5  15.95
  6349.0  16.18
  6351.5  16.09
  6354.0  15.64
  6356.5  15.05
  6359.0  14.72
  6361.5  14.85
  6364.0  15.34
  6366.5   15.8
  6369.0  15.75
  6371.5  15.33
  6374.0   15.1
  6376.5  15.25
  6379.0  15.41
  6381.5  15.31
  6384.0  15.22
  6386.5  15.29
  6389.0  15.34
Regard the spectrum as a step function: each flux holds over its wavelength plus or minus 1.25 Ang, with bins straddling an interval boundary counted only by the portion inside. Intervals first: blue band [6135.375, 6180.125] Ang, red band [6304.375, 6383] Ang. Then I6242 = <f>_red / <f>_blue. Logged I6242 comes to 1.04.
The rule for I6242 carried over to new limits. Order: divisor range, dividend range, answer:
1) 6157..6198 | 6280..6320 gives 0.99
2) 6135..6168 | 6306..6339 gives 1.03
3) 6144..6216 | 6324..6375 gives 1.00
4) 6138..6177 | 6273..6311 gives 1.04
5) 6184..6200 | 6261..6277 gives 0.94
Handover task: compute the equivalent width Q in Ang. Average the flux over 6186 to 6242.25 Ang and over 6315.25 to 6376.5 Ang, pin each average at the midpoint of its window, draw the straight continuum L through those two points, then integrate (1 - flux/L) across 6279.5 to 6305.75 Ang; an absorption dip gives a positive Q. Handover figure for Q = 0.4 Ang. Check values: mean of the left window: 15.5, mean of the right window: 15.2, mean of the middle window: 15.1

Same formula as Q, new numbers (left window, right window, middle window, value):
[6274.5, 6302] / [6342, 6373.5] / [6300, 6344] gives 0.8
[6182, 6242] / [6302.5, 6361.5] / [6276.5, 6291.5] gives 0.3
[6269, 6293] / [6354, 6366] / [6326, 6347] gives 0.1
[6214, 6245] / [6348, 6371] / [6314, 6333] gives 0.4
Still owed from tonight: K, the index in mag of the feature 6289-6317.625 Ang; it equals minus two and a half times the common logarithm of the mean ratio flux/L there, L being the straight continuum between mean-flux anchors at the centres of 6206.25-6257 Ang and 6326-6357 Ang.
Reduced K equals 0.01 mag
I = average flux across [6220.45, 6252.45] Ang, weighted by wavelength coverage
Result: 14.9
